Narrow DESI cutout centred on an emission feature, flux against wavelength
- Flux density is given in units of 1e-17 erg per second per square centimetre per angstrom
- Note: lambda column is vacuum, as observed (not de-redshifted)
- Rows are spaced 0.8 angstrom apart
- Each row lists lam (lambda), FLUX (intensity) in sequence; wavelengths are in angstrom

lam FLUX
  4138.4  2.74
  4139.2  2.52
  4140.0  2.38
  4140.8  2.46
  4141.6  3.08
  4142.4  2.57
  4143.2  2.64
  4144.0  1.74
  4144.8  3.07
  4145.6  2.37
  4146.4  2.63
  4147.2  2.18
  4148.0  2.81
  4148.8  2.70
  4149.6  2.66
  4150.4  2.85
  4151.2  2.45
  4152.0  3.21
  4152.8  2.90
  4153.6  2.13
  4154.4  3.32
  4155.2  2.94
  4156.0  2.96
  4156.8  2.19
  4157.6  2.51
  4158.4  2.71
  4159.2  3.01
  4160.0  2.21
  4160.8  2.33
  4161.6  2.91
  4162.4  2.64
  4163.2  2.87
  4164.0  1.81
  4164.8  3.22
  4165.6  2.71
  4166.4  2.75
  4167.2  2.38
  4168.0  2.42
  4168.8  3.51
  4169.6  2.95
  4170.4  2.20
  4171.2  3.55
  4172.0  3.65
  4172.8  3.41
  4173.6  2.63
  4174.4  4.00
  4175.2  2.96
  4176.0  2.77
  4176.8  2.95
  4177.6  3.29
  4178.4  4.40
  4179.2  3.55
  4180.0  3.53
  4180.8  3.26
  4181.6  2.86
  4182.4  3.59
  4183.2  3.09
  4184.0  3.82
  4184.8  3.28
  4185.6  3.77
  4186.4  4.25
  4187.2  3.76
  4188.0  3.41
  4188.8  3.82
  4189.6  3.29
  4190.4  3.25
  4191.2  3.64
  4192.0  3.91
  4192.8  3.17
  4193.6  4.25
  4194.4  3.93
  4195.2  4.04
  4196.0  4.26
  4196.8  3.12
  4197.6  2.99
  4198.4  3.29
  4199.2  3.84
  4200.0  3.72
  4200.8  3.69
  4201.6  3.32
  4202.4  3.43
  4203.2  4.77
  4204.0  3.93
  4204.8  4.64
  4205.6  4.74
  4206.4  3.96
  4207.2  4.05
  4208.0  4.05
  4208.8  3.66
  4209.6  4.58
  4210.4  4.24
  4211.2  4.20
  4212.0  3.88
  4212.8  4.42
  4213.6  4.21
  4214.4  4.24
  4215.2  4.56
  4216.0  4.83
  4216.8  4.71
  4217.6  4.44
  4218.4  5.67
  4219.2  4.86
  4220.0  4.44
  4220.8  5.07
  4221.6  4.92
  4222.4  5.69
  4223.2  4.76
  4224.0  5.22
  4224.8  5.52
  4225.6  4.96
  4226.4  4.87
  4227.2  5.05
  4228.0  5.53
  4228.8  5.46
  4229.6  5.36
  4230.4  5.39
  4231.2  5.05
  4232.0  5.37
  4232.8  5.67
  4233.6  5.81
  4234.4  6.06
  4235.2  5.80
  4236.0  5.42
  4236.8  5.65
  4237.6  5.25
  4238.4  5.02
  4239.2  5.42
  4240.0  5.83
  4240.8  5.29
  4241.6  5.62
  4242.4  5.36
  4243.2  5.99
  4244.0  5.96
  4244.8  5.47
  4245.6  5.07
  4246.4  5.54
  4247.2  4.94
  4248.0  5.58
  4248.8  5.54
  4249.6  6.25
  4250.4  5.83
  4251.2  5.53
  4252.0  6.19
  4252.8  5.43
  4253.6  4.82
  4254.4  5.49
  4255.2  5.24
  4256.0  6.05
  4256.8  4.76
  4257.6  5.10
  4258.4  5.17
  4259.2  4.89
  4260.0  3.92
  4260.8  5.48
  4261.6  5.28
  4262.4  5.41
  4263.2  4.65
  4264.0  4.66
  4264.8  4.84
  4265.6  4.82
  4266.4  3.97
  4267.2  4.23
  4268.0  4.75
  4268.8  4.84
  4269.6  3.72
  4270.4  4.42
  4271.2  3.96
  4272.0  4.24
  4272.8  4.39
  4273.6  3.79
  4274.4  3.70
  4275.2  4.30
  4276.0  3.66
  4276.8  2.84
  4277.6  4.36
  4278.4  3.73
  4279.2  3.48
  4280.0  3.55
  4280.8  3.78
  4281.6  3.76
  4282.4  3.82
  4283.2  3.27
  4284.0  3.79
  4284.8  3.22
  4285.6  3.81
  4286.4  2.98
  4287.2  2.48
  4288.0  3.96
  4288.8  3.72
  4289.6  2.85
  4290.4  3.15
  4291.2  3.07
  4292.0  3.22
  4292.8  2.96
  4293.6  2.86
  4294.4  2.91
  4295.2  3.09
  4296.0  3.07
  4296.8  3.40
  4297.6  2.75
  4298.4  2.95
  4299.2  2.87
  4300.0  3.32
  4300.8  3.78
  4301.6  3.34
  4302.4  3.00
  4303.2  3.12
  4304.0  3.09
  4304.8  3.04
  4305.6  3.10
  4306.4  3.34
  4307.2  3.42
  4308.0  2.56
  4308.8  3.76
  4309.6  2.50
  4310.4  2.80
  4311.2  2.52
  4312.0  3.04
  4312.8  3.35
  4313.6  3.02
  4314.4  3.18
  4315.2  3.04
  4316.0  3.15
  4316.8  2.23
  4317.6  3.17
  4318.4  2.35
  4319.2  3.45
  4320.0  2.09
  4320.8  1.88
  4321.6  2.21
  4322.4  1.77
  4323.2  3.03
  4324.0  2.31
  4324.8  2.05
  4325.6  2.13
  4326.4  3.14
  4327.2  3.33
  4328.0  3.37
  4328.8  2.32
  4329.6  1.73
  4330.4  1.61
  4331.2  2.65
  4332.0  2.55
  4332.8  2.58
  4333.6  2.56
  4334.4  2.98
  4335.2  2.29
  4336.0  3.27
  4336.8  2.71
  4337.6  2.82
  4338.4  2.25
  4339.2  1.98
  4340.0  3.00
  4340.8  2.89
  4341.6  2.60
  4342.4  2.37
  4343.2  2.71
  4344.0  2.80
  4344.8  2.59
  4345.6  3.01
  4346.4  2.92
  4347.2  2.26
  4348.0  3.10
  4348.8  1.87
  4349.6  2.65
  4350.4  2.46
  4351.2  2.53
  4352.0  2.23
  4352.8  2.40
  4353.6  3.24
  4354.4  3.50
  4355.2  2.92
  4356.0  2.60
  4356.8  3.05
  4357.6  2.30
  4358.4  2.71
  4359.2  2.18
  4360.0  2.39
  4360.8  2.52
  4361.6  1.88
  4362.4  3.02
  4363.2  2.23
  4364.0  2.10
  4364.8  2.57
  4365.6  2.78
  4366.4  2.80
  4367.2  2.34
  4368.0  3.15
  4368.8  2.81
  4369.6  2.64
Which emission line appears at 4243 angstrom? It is C IV 1549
